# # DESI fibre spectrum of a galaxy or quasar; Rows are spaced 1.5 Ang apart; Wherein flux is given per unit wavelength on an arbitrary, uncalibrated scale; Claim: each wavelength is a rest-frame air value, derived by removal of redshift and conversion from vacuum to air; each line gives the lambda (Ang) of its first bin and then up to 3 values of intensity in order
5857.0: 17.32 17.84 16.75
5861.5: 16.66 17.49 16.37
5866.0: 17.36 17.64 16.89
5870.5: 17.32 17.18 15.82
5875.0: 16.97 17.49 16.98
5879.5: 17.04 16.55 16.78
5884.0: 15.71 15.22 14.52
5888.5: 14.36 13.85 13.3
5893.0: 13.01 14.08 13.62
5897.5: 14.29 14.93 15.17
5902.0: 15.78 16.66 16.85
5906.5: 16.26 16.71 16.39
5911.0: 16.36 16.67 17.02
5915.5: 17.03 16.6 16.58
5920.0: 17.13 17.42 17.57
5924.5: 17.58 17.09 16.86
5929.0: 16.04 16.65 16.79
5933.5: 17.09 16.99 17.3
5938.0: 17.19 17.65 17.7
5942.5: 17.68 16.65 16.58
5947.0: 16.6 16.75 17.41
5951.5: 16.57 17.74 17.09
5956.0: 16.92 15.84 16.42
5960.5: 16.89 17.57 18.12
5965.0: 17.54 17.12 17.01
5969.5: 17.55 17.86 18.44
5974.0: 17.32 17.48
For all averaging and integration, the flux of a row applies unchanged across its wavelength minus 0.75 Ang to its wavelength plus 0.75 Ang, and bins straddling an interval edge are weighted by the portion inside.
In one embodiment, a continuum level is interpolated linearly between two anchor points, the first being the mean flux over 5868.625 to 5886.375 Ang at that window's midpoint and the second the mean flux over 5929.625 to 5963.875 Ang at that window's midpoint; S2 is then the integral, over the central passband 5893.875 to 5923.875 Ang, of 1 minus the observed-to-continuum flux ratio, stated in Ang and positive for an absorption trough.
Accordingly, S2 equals 1.2 Ang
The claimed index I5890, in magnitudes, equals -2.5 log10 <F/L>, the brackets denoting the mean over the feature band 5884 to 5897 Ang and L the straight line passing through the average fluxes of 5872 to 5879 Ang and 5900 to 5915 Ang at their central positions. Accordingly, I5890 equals 0.18 mag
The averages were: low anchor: 16.9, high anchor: 16.4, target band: 14.1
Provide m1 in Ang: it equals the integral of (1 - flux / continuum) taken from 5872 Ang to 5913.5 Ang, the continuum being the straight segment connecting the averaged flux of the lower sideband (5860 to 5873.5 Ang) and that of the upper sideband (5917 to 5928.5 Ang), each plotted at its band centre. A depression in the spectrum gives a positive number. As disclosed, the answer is 3.5 Ang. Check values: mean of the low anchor 17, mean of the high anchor 17.1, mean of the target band 15.6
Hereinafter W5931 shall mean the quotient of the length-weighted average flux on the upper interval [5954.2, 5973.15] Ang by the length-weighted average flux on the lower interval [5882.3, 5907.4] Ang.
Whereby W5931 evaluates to 1.2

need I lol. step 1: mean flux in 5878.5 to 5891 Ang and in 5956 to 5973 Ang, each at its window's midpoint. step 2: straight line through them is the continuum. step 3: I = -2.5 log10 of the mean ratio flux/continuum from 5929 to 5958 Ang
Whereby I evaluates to -0.01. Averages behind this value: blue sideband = 15.5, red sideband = 17.3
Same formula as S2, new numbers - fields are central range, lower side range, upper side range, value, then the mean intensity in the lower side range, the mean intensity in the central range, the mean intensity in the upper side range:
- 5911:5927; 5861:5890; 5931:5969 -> -0.19 Ang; 16.5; 17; 17.1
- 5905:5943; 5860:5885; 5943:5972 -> 0.07 Ang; 16.9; 17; 17.1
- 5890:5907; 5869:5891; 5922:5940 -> 1.68 Ang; 16.1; 14.8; 17.1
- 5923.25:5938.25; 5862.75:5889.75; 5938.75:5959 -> -0.10 Ang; 16.5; 17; 17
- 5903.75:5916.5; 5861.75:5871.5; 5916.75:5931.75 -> 0.26 Ang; 17.2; 16.7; 17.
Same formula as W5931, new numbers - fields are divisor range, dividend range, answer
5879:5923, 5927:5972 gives 1.08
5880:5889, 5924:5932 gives 1.08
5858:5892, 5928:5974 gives 1.05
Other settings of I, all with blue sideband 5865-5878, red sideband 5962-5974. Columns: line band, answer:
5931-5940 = 0.019 mag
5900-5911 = 0.063 mag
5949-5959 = 0.042 mag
